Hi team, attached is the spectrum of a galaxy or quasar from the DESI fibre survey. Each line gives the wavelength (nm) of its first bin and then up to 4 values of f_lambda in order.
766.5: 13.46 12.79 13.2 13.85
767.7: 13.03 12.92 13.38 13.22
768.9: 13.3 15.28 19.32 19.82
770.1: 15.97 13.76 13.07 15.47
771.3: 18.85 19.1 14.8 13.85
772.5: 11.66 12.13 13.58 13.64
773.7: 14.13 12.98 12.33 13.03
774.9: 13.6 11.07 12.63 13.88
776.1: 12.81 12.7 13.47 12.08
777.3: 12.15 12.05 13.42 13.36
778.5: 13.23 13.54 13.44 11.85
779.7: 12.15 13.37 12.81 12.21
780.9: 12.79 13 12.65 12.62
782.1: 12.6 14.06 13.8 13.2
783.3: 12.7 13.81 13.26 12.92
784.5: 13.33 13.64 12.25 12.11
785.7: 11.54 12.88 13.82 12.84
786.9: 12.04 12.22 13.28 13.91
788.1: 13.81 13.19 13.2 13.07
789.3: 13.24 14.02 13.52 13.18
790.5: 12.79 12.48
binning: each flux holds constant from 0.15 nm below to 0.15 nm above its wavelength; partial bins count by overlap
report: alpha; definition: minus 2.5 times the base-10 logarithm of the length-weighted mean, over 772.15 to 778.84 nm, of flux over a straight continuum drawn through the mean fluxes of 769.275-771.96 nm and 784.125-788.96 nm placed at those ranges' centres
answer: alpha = 0.202 mag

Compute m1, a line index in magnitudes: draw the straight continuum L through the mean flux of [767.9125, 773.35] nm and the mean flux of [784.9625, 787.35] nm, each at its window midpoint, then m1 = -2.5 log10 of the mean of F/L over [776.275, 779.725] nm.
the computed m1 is 0.08 mag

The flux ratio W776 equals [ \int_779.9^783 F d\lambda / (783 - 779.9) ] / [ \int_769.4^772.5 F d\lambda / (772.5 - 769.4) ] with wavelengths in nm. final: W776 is 0.8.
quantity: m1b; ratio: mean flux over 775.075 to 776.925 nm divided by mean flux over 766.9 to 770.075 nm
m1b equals 0.86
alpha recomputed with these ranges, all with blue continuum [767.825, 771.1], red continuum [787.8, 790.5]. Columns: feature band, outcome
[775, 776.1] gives 0.153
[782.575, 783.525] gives 0.051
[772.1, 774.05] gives 0.125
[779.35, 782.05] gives 0.119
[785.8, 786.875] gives 0.054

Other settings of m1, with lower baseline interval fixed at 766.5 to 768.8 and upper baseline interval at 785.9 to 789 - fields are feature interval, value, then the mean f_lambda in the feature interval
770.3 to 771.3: -0.13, 14.8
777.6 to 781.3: 0.02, 12.9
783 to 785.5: 0.01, 13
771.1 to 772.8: -0.16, 15.3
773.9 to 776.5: 0.03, 12.8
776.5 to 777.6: 0.06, 12.5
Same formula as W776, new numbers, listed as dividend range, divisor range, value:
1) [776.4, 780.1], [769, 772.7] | 0.81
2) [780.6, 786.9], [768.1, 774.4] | 0.88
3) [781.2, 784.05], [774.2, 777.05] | 1.03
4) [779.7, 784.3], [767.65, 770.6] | 0.87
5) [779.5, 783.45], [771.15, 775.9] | 0.93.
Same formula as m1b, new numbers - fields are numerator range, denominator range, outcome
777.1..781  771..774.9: 0.90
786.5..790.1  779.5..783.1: 1.02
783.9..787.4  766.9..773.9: 0.87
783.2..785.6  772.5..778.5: 1.01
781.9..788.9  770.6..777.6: 0.96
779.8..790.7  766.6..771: 0.90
